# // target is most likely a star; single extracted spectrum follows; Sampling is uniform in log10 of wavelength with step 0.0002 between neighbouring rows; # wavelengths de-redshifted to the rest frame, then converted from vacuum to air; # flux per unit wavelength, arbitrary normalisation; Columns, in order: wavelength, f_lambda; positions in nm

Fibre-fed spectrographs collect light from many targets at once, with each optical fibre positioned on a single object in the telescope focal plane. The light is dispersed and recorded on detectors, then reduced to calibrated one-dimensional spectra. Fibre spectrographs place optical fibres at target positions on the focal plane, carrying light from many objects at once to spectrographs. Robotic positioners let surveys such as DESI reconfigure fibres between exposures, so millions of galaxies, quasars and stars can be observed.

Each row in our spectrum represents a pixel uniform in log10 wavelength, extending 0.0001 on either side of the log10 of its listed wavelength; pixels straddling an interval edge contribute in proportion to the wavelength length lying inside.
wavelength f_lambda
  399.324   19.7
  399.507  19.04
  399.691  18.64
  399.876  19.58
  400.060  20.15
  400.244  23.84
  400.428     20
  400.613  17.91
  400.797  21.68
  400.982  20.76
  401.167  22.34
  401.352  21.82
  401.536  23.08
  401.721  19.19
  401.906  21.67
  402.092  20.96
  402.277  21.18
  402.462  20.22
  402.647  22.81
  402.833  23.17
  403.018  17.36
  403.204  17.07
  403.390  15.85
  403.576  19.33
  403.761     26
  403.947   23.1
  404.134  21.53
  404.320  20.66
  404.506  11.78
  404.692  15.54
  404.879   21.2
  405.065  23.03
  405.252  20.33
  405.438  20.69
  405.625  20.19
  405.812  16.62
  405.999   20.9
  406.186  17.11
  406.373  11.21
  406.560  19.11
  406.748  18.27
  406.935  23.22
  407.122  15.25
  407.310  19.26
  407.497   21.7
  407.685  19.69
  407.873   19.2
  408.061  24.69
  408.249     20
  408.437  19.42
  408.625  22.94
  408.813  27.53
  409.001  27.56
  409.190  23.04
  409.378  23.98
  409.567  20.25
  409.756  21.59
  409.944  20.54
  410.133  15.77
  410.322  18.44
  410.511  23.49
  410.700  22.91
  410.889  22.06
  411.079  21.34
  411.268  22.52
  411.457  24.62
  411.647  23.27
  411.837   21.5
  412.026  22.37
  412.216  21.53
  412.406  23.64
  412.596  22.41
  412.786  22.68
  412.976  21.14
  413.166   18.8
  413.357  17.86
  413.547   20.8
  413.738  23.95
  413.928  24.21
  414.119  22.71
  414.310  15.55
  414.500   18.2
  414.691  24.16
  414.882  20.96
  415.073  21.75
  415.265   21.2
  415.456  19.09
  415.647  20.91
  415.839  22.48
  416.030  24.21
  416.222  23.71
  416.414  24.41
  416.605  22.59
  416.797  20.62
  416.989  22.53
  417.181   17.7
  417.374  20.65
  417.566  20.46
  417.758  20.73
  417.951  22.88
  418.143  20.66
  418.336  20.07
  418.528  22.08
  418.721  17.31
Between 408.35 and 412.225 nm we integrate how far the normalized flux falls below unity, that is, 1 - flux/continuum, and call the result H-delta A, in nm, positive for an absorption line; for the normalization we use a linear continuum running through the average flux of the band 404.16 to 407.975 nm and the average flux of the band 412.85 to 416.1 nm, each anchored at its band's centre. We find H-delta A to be -0.45 nm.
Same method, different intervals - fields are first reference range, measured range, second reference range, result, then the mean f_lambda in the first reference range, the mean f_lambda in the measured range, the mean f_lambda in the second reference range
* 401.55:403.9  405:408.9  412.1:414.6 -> 0.14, 20.5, 20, 21.1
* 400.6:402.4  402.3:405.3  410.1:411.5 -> 0.18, 21.2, 20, 21.5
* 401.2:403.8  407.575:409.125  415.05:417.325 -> -0.11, 20.6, 22.6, 21.7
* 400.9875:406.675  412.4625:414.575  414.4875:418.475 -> 0.03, 19.8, 20.8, 21.5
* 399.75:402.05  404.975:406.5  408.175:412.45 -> 0.20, 21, 18.8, 22.2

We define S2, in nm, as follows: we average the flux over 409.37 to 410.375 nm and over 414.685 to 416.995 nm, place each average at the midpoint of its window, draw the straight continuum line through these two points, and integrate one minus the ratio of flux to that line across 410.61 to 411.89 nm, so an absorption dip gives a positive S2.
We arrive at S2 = -0.14 nm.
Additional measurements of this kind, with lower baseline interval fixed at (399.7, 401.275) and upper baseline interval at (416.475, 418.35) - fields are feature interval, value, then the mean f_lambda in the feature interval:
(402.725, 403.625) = 0.09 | 18.6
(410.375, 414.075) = -0.22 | 22.1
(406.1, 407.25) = 0.19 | 17.4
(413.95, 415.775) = 0.02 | 20.7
